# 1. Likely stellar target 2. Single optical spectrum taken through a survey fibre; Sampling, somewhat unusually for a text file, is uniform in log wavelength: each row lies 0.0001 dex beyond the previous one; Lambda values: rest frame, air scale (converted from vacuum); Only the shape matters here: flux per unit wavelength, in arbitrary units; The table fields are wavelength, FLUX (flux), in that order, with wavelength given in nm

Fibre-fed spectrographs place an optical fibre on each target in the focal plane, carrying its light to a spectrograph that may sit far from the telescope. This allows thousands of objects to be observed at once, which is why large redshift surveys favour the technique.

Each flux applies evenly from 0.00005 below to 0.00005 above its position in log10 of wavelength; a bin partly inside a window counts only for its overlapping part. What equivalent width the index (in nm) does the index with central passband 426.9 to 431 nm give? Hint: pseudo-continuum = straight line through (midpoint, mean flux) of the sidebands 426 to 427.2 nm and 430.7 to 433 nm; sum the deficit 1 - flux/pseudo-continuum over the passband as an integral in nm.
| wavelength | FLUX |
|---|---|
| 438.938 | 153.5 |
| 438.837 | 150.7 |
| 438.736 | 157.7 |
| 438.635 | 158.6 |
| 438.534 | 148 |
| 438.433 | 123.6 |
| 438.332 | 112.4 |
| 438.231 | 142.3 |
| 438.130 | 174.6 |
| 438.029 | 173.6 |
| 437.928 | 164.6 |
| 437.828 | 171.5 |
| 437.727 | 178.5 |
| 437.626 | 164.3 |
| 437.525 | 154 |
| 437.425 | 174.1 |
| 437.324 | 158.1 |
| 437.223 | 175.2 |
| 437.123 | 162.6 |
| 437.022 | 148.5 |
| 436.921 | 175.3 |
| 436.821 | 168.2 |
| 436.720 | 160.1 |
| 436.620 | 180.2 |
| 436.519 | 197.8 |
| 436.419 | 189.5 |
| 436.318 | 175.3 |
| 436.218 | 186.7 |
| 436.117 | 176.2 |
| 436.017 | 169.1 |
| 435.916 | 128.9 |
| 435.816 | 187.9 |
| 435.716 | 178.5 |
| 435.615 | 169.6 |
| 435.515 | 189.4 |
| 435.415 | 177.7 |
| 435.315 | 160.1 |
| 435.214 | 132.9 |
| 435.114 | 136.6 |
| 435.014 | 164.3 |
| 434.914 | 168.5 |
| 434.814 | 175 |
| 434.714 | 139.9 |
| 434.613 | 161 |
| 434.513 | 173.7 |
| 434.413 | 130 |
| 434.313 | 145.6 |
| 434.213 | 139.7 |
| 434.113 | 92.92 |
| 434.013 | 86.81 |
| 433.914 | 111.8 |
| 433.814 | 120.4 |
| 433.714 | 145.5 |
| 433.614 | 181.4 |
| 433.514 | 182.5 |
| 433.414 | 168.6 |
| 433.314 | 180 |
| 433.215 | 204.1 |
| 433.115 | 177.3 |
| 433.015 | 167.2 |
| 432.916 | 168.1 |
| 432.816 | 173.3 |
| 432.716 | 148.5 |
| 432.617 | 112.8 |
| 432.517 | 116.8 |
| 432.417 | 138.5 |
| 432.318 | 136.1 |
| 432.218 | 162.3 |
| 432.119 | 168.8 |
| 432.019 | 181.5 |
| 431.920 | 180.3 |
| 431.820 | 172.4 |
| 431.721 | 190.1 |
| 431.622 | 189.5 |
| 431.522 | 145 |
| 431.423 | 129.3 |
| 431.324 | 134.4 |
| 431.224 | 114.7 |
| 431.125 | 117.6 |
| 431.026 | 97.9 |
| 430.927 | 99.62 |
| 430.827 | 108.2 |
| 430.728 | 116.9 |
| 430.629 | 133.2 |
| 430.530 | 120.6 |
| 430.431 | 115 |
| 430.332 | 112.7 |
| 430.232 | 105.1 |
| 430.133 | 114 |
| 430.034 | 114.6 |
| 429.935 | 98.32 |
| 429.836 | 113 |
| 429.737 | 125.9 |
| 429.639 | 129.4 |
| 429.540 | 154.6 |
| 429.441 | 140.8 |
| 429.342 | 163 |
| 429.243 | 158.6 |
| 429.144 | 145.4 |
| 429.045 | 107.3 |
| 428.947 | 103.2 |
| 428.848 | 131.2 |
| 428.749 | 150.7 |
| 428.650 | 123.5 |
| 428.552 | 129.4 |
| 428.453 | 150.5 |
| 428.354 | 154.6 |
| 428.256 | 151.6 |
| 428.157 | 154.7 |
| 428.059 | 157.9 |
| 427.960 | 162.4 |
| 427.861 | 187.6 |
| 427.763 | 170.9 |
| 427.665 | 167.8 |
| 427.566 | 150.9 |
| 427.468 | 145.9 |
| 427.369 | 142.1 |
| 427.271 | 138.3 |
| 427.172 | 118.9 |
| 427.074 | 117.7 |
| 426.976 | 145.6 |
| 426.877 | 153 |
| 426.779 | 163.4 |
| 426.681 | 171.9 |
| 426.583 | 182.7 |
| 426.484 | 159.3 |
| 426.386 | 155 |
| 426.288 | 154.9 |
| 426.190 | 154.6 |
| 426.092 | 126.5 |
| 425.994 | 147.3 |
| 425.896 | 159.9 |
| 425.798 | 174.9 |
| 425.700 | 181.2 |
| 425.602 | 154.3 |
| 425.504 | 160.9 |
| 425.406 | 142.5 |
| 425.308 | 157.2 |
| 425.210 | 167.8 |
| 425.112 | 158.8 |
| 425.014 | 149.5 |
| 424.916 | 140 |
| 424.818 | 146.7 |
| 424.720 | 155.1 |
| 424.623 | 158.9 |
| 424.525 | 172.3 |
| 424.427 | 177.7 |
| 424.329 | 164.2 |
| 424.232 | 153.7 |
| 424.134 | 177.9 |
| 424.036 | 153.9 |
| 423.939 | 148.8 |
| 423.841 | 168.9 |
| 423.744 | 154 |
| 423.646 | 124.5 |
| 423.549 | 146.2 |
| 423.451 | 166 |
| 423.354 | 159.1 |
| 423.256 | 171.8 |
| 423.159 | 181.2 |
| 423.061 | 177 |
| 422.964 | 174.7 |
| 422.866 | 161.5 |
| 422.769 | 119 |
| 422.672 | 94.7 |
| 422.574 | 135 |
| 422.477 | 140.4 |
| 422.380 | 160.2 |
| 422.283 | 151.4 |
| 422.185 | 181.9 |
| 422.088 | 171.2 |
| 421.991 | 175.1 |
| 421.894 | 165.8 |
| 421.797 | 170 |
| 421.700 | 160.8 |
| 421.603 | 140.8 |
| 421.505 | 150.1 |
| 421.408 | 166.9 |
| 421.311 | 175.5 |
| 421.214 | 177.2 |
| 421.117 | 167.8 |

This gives 0.37 nm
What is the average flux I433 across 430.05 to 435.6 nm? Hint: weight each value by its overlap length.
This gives 146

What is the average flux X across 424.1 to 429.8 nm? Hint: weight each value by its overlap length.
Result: 152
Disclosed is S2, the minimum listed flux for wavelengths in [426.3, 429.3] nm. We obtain 103.2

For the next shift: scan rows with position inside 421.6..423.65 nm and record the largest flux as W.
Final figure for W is 181.9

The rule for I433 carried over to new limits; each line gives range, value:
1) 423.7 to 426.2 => 158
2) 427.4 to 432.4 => 140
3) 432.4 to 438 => 160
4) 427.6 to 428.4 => 163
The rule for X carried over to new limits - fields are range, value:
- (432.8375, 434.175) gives 153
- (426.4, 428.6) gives 154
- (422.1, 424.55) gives 157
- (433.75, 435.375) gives 140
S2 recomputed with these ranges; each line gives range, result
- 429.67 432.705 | 97.9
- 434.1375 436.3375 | 128.9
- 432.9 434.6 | 86.81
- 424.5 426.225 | 126.5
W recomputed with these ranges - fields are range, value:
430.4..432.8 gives 190.1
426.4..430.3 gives 187.6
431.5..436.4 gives 204.1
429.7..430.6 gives 125.9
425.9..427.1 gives 182.7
